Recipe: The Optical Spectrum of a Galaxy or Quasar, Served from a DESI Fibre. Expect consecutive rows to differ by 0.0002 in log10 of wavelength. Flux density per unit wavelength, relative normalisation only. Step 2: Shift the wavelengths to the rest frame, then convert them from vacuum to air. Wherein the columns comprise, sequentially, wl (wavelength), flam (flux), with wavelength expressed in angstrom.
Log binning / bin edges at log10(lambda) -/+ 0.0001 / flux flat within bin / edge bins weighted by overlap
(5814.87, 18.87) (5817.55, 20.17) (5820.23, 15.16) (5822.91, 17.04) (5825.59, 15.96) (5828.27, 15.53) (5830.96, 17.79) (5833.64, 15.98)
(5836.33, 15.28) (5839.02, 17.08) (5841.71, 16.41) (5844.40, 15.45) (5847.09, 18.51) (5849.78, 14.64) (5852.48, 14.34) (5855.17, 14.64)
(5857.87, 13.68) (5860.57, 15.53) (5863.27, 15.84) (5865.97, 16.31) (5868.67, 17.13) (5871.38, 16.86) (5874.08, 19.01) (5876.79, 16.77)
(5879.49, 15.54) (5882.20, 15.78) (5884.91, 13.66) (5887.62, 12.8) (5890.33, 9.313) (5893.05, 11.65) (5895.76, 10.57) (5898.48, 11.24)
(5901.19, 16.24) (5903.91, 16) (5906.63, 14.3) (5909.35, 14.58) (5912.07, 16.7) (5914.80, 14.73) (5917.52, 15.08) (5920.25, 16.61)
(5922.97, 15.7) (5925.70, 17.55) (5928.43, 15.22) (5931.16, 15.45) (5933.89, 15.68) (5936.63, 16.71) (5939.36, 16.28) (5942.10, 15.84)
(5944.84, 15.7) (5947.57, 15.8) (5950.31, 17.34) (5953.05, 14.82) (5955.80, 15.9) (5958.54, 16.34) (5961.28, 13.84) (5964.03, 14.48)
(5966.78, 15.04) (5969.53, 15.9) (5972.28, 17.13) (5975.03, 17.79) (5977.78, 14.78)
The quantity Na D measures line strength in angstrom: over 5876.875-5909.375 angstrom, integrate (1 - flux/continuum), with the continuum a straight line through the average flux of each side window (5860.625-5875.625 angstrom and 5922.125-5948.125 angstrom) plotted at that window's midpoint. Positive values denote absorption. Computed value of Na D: 5.9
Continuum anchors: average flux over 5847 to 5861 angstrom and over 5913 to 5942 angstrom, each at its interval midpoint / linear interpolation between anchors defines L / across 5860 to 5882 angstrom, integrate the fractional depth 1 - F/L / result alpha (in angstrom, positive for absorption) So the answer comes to -2.2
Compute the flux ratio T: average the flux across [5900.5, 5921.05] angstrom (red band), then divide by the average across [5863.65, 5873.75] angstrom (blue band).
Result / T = 0.92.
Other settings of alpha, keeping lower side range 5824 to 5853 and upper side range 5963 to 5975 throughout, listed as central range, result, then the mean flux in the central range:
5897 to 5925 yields 1.5 angstrom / 15.2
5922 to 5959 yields -0.1 angstrom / 16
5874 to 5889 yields 0.7 angstrom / 15.3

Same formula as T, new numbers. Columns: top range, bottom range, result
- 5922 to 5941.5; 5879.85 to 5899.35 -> 1.30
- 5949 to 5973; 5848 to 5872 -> 1.01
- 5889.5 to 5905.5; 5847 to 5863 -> 0.84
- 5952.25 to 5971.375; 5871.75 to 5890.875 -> 1.01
